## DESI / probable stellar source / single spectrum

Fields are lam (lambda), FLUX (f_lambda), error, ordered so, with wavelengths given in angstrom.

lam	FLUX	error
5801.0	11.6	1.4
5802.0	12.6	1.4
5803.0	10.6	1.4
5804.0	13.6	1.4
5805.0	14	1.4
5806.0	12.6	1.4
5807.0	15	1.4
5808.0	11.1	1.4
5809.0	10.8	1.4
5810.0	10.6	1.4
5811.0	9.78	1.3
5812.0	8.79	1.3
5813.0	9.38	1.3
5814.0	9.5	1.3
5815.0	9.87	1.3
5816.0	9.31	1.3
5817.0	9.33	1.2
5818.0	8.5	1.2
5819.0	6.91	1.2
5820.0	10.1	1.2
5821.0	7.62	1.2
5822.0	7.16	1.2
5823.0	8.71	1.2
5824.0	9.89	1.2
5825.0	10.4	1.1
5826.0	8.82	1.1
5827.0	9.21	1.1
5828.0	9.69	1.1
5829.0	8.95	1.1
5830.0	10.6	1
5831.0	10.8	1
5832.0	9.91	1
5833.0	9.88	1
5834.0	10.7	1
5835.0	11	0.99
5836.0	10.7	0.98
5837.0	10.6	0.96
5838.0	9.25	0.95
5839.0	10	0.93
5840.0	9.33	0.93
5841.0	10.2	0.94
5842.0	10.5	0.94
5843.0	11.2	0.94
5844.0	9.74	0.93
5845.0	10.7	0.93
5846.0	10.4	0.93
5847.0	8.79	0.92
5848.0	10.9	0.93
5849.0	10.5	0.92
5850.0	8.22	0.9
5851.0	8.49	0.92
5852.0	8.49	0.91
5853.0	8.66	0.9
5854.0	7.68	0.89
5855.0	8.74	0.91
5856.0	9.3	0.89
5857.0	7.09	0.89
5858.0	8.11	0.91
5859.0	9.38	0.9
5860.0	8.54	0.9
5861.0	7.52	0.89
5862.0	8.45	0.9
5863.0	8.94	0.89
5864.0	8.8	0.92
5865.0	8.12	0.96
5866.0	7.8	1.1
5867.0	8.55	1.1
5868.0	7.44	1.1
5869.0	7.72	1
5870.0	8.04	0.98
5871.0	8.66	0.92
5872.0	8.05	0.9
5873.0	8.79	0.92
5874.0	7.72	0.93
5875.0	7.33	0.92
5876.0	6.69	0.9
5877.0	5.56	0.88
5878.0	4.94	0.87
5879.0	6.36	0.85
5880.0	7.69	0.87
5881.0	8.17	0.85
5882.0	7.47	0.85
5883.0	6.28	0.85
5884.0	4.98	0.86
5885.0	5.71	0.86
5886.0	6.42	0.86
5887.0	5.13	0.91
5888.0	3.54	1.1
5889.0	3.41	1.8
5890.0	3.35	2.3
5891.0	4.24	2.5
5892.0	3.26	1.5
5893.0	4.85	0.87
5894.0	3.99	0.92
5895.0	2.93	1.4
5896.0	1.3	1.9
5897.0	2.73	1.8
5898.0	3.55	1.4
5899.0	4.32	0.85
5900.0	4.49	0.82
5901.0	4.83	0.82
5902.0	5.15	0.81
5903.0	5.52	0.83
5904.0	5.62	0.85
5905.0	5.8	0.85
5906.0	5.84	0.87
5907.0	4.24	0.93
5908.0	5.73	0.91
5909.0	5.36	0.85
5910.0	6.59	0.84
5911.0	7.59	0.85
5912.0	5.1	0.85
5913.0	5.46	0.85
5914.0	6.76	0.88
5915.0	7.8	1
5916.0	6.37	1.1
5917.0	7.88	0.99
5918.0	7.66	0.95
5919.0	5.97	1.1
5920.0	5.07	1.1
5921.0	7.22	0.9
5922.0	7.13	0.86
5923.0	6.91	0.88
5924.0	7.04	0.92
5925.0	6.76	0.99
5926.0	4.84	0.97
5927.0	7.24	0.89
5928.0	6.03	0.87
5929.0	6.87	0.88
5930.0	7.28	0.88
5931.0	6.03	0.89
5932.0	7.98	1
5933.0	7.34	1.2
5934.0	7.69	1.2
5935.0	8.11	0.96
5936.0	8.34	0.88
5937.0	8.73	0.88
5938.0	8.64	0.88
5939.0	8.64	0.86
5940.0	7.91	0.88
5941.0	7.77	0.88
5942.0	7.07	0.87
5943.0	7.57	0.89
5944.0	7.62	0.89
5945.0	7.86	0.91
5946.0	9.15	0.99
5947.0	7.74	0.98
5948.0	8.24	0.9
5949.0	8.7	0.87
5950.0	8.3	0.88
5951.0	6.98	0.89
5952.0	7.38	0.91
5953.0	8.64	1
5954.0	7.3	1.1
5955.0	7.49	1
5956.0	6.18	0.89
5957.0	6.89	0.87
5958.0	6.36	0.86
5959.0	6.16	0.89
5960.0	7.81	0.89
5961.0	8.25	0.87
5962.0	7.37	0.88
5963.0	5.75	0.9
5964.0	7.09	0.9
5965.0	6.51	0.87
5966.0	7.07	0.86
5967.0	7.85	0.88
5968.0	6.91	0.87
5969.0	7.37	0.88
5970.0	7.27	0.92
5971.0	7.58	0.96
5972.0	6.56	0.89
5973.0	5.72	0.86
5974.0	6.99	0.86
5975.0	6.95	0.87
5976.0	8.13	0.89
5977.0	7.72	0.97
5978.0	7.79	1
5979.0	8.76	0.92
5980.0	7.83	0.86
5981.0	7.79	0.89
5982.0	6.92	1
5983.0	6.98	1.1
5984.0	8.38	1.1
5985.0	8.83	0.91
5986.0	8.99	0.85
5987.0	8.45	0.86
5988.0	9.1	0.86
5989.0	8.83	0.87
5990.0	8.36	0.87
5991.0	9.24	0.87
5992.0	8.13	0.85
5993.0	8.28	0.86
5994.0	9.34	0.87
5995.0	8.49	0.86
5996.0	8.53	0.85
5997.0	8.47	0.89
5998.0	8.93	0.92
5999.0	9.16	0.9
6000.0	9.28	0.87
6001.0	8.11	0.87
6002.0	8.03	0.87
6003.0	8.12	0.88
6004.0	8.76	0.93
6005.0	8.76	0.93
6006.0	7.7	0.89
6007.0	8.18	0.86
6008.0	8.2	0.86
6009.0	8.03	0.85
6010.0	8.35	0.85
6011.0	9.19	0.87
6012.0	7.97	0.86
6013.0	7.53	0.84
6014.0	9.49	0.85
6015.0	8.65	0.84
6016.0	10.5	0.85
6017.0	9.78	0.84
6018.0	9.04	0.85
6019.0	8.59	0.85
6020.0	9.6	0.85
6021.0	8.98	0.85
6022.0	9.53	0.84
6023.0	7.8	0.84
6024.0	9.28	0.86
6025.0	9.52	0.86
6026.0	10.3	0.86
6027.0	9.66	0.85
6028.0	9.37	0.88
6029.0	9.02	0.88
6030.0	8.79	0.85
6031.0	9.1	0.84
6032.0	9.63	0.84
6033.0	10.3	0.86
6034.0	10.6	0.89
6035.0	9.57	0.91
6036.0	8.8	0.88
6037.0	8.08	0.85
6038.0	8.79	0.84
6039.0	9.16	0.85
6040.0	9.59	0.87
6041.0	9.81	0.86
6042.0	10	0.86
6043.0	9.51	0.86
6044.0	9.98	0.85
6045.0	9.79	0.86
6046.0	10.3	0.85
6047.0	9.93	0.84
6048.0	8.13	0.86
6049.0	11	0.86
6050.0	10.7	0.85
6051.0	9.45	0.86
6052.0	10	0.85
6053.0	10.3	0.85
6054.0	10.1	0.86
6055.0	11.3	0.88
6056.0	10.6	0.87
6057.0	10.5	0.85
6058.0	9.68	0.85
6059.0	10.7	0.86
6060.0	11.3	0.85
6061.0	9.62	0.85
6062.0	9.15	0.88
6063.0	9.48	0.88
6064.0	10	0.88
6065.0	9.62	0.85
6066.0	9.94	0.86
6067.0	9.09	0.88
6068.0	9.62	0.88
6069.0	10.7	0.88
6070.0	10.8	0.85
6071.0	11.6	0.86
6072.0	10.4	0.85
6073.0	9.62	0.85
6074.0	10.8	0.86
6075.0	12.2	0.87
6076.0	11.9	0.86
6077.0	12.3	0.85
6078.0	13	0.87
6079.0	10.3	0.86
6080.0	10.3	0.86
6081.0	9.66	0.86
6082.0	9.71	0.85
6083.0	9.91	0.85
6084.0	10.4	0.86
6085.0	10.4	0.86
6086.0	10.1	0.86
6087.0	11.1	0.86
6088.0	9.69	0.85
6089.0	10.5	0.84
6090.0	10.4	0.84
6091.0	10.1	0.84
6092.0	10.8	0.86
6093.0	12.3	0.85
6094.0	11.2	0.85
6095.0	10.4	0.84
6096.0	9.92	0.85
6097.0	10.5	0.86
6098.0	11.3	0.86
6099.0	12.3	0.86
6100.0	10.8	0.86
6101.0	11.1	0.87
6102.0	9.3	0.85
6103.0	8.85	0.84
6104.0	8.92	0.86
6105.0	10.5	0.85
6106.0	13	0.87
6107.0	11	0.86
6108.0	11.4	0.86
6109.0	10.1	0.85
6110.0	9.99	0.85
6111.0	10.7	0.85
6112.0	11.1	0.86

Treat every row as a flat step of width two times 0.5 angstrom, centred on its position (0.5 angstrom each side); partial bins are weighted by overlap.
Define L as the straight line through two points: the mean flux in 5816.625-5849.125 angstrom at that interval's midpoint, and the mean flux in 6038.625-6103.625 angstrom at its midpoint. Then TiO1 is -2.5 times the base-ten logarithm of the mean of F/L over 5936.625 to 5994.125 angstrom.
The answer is 0.29 mag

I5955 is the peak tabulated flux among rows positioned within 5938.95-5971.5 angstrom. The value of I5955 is 9.15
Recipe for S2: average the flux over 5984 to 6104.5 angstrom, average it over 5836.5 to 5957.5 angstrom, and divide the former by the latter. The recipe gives 1.35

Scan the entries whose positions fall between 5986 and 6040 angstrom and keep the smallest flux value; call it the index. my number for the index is 7.53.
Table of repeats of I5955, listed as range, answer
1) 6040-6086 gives 13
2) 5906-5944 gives 8.73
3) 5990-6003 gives 9.34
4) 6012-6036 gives 10.6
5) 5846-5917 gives 10.9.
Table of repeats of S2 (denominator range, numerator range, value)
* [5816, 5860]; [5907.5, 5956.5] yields 0.77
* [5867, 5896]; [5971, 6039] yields 1.44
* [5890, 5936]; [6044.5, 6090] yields 1.79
